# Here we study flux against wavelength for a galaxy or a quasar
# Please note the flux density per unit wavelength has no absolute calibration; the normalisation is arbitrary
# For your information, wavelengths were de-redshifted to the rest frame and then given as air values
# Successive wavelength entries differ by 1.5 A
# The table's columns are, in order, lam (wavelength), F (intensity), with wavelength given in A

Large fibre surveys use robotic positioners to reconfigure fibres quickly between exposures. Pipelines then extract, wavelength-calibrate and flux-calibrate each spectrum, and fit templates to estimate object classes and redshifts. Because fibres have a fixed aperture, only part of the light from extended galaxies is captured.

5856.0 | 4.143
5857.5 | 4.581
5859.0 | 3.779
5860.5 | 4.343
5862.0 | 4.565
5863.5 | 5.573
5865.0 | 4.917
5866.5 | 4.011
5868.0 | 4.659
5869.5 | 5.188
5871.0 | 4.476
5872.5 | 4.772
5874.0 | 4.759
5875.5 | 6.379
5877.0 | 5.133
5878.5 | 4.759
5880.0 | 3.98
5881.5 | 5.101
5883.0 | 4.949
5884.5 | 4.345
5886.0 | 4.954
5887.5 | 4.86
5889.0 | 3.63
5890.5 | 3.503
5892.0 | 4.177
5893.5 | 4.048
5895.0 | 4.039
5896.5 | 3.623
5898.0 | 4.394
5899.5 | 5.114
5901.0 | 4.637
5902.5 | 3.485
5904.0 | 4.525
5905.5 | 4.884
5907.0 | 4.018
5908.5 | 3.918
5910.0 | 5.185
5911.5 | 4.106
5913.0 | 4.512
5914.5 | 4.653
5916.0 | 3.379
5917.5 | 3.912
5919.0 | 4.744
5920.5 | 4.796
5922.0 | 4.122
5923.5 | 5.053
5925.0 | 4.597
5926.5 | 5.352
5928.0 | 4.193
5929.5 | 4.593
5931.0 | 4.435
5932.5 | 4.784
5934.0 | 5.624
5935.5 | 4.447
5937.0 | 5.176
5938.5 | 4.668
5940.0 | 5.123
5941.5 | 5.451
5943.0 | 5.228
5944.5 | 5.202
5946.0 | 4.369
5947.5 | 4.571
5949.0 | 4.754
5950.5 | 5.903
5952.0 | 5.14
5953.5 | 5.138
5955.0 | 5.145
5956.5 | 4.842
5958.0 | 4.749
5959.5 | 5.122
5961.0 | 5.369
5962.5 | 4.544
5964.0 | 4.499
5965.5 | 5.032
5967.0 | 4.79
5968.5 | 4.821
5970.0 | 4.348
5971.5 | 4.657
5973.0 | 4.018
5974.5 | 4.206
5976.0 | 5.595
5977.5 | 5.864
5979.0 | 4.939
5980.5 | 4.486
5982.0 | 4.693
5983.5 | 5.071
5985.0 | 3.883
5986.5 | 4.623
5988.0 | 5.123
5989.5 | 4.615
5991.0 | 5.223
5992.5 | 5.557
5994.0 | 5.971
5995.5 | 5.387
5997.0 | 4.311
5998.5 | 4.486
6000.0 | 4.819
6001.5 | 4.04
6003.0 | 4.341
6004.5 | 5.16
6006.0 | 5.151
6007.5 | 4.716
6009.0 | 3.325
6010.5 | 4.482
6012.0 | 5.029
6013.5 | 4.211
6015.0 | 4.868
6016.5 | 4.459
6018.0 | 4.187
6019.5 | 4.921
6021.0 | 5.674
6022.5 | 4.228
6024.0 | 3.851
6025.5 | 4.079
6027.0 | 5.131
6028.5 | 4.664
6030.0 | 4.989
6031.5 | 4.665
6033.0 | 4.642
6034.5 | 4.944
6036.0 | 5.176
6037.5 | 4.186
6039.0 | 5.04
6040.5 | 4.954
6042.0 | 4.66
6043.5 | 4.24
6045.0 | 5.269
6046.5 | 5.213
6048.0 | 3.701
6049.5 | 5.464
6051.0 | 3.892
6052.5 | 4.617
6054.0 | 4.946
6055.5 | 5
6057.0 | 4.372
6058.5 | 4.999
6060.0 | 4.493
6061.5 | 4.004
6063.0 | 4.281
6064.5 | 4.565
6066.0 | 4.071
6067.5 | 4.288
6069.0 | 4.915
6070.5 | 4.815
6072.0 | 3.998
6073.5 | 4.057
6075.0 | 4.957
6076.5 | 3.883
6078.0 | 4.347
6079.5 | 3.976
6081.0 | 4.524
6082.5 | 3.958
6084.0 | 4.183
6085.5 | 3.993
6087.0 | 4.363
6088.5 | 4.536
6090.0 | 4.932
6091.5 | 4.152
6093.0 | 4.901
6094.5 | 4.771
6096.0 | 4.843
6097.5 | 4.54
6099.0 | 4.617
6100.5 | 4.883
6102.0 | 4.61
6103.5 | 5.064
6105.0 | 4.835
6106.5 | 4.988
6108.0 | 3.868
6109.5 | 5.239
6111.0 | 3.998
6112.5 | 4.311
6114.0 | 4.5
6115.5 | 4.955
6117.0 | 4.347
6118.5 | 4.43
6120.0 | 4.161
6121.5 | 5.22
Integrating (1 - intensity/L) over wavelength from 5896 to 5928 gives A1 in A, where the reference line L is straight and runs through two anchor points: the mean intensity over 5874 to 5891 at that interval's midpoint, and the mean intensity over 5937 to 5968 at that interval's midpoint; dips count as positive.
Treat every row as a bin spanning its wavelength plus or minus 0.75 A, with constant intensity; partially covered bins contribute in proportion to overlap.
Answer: 2.6 A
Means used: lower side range 4.71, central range 4.43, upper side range 4.99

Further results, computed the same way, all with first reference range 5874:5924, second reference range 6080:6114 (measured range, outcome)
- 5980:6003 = -1.59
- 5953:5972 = -1.55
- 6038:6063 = -0.77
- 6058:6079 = 0.64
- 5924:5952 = -2.82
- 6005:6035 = -0.69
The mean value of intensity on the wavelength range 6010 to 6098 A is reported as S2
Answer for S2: 4.56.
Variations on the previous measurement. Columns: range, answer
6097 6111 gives 4.7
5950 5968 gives 5.01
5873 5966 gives 4.67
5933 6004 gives 4.89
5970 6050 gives 4.73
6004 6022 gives 4.67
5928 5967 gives 4.94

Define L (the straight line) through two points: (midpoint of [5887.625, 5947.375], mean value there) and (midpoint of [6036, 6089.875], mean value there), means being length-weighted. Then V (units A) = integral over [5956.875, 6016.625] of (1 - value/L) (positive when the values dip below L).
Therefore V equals -3.5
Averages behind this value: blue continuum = 4.51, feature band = 4.77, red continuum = 4.49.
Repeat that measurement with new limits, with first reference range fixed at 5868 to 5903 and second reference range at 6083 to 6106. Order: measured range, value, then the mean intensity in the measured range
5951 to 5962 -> -1.23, 5.08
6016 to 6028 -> 0.05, 4.57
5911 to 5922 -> 0.63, 4.29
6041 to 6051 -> -0.22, 4.7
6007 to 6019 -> 0.45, 4.41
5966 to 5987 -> -0.66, 4.72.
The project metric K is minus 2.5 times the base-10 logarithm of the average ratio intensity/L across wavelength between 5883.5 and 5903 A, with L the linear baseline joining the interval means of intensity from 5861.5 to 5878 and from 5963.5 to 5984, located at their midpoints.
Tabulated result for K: 0.16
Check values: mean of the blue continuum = 4.95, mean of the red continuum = 4.79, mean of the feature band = 4.23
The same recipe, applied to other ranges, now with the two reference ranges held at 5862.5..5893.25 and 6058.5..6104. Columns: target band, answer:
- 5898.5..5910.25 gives 0.054 mag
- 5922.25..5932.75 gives -0.011 mag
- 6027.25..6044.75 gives -0.061 mag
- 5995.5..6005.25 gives -0.010 mag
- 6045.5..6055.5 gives -0.045 mag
